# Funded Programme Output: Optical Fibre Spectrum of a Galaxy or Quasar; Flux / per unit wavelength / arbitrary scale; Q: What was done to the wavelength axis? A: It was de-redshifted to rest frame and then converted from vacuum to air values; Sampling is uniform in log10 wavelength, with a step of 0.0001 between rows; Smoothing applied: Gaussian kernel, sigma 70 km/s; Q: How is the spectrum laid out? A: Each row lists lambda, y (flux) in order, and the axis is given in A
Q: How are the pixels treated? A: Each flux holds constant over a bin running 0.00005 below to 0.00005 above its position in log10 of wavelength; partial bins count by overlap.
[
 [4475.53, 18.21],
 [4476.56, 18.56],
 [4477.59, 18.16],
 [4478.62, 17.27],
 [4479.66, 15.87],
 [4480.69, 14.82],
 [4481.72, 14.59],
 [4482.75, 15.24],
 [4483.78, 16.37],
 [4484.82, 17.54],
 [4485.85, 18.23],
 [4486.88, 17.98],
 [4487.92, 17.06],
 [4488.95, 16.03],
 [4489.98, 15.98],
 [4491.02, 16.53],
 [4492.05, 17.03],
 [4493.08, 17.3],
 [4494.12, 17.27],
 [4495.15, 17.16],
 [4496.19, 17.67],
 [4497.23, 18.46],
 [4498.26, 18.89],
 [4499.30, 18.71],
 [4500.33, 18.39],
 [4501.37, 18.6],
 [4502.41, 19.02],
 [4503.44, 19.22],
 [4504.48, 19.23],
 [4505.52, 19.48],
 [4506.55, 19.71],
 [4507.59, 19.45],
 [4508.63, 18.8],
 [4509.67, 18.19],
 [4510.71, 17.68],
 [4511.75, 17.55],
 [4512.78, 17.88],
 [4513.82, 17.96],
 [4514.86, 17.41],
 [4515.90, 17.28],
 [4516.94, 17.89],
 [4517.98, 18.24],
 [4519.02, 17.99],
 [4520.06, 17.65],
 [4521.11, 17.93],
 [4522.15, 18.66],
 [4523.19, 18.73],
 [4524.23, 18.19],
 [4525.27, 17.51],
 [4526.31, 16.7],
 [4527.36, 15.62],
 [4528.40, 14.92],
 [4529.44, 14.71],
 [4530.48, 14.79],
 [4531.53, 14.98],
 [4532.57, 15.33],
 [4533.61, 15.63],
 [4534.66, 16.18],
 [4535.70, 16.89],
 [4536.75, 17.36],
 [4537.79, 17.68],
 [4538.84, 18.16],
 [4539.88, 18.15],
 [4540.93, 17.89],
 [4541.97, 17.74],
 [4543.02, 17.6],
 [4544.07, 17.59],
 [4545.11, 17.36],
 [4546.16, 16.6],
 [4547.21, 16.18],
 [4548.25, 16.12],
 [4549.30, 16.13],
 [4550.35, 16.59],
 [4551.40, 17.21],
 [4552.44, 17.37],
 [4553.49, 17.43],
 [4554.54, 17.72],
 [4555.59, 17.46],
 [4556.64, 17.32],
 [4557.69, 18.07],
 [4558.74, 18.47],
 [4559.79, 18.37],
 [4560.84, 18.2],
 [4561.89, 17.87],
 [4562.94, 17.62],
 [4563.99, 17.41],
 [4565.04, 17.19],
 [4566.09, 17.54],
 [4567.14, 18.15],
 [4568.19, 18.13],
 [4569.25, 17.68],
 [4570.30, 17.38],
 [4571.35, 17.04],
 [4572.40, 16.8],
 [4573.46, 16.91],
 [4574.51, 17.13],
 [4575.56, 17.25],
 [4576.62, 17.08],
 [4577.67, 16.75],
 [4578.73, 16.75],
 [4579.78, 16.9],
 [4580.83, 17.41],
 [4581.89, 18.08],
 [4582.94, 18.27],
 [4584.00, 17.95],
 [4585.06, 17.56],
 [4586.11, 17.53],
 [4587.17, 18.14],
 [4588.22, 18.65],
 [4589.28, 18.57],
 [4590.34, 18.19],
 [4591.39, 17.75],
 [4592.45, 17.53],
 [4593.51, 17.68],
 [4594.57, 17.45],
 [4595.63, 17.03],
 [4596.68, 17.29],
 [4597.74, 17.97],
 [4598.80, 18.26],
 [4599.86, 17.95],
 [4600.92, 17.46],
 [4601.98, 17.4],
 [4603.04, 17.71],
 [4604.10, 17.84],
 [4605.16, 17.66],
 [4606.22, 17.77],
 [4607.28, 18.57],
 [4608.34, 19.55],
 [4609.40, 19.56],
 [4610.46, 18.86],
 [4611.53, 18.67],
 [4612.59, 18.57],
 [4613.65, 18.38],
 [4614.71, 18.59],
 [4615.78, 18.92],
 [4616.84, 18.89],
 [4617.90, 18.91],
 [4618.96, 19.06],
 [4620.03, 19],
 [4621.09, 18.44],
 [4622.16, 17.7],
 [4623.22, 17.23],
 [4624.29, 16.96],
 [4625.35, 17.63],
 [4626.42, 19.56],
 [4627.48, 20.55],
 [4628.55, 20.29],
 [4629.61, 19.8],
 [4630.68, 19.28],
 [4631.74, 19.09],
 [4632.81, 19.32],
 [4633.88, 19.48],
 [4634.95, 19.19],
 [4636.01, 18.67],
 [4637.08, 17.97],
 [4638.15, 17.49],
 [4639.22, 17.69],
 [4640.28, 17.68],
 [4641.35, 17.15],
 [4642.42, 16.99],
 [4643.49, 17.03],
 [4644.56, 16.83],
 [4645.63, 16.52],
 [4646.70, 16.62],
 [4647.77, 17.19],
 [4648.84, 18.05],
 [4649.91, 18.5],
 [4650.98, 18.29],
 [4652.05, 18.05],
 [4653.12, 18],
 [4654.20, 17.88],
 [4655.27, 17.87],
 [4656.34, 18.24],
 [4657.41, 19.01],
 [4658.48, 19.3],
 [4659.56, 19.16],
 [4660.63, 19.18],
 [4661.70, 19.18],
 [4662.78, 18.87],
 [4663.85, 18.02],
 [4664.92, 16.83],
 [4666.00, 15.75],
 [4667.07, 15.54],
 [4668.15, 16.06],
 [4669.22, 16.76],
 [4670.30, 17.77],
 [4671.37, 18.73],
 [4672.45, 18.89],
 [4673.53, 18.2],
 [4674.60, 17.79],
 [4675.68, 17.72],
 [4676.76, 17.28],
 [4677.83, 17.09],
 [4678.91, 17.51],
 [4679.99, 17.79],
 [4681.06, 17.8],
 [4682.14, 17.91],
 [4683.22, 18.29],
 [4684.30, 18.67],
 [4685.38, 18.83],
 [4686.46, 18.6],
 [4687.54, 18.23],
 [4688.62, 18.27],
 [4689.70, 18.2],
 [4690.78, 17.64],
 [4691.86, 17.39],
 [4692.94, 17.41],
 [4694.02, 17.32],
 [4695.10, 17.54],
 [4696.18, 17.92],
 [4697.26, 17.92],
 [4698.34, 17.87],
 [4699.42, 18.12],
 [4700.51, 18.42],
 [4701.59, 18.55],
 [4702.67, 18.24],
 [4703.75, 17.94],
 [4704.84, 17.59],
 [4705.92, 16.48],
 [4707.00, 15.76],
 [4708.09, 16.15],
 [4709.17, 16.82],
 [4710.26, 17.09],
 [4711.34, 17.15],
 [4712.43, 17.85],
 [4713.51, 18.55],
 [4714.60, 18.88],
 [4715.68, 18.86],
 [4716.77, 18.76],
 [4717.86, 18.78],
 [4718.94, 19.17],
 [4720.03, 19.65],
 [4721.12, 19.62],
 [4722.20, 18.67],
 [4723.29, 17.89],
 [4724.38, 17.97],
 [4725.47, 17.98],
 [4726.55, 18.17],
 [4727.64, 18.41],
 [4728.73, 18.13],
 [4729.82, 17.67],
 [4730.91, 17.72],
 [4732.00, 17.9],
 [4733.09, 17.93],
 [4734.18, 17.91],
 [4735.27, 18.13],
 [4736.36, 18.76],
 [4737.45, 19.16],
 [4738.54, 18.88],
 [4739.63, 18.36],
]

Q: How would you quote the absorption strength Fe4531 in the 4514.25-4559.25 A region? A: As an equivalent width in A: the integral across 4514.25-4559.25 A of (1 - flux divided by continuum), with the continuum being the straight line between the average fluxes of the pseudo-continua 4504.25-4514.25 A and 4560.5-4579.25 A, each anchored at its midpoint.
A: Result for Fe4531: 2.3 A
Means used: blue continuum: 18.6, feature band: 17.1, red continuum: 17.4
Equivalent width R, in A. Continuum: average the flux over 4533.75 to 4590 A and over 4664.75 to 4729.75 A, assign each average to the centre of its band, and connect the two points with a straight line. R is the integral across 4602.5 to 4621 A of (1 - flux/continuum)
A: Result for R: -1.06 A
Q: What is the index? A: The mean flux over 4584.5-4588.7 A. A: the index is 18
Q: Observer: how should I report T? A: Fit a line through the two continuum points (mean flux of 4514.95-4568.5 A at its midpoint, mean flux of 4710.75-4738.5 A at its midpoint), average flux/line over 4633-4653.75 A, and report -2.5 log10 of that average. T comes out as 0.006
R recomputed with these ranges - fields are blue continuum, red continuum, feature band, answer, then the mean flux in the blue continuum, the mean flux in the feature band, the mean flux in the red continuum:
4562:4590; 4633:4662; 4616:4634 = -0.99 A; 17.5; 18.9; 18.1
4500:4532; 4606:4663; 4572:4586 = 0.62 A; 17.7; 17.3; 18.4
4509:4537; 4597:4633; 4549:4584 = 0.57 A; 17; 17.5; 18.6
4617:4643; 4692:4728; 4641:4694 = 1.36 A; 18.6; 17.8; 18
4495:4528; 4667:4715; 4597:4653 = -1.23 A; 18.2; 18.3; 17.7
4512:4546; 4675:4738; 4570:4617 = -1.07 A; 17.1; 17.9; 18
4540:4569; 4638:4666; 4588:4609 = -0.31 A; 17.5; 17.9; 17.9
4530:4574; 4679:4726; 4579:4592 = -0.38 A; 17.2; 17.9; 18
